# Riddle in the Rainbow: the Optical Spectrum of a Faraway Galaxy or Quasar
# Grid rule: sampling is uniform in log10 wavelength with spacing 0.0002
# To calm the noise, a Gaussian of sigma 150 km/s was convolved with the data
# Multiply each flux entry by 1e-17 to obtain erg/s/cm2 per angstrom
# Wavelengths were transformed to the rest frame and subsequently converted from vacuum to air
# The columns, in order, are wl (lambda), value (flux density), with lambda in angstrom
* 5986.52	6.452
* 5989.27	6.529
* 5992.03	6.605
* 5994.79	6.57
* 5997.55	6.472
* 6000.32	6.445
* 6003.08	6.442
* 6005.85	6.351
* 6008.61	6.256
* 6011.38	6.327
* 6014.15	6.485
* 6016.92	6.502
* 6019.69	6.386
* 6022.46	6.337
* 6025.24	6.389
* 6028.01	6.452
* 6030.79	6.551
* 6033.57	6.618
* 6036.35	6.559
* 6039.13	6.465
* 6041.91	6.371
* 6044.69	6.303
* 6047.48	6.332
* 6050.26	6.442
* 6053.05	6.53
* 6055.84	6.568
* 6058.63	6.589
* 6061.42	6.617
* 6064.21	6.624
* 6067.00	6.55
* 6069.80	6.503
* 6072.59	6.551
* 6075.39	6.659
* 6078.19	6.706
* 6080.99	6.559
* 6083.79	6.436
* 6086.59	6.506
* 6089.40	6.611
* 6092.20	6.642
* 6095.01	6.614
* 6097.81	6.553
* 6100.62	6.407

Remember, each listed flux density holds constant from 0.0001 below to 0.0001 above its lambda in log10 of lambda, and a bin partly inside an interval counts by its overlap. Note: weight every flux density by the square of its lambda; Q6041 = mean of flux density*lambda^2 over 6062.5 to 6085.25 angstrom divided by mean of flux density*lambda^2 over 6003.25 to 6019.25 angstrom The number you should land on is 1.1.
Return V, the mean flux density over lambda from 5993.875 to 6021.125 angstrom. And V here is 6.42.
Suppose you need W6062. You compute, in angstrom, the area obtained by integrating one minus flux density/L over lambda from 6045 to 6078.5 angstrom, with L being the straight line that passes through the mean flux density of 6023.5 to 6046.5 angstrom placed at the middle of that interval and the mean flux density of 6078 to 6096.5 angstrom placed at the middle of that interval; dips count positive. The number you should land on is -0.1 angstrom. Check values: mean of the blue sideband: 6.46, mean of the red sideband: 6.58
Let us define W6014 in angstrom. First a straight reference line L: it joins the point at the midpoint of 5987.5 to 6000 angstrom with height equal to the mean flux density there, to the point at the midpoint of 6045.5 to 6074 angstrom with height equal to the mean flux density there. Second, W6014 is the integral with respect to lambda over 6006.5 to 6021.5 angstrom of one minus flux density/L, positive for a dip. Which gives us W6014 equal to 0.3 angstrom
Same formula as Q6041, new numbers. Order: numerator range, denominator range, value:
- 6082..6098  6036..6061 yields 1.03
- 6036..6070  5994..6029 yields 1.03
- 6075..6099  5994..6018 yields 1.05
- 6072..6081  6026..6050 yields 1.04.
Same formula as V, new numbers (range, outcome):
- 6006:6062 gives 6.45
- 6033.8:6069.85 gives 6.5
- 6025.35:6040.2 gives 6.52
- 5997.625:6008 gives 6.41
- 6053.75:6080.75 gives 6.59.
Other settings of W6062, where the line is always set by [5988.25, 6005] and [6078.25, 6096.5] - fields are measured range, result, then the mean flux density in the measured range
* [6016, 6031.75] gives 0.2 angstrom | 6.43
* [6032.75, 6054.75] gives 0.3 angstrom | 6.45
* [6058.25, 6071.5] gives 0.0 angstrom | 6.58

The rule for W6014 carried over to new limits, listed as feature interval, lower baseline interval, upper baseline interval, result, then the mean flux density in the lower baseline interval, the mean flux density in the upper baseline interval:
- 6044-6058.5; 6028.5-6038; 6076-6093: 0.2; 6.56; 6.58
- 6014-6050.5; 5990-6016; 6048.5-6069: 0.3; 6.44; 6.55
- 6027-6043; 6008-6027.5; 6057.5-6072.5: -0.1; 6.39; 6.58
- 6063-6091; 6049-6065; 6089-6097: 0.1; 6.56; 6.63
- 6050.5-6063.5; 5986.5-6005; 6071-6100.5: 0.0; 6.5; 6.58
